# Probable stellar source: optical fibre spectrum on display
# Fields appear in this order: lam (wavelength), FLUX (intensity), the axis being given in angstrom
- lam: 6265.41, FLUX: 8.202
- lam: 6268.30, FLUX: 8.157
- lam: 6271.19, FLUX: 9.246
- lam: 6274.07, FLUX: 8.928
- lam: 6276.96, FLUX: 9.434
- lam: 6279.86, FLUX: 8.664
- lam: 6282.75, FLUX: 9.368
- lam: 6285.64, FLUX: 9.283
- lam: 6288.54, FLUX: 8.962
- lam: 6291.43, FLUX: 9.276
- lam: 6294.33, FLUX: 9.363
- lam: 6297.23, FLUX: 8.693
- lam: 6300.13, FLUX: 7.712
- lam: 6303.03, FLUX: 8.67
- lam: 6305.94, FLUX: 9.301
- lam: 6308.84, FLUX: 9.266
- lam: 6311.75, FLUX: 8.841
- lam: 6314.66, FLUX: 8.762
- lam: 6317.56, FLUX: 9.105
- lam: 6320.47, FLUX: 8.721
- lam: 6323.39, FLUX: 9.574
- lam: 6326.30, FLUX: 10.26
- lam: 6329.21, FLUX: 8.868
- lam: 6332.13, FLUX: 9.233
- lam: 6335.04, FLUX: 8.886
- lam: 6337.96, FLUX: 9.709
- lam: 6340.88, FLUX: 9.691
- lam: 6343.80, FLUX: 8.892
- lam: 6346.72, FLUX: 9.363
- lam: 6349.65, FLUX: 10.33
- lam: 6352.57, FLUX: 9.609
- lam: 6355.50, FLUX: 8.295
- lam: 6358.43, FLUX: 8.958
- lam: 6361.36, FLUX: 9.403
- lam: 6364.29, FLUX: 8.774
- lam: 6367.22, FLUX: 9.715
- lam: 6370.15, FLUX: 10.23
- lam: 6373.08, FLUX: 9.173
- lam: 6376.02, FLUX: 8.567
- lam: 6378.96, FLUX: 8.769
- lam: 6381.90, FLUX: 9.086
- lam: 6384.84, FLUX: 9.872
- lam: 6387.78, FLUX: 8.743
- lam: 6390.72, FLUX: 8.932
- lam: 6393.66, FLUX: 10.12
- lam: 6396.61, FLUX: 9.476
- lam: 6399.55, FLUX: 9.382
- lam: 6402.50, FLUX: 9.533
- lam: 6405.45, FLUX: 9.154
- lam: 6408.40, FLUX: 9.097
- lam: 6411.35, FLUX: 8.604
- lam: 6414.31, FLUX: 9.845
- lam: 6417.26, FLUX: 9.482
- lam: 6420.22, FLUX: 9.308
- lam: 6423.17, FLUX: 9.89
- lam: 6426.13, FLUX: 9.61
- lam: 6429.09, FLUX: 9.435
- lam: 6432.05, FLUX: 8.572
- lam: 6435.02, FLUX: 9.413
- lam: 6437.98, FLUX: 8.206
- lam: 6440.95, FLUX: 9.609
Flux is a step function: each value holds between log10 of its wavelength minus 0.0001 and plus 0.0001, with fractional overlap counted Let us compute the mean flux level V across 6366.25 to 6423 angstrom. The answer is 9.33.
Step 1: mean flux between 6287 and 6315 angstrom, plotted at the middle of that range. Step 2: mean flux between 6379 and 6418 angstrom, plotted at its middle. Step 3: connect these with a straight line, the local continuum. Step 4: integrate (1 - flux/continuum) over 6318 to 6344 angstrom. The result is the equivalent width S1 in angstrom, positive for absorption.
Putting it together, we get -0.9 angstrom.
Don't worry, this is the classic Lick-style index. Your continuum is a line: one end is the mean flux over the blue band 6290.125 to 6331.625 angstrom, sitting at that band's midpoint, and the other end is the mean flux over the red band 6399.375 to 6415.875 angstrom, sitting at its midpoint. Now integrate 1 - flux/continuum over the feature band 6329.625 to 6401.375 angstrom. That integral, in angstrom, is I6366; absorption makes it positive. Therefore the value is -1.1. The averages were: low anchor 9.03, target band 9.3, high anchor 9.26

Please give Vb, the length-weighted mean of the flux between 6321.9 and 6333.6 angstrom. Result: 9.48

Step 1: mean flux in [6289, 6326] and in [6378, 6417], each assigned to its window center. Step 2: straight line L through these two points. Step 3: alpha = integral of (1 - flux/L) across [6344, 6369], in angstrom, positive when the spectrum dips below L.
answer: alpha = -0.4 angstrom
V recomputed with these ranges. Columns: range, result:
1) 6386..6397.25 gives 9.32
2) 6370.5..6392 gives 9.08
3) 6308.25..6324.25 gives 9.01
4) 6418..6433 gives 9.4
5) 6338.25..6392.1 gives 9.25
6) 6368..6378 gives 9.32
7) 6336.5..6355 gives 9.53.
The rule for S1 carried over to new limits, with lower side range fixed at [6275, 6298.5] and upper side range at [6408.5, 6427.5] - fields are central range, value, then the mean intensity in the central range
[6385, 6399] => 0.00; 9.38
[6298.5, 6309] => 0.57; 8.67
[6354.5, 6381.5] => 0.59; 9.11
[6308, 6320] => 0.31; 8.96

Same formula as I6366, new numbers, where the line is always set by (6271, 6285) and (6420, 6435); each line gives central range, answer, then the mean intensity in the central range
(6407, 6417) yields 0.14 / 9.22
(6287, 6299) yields 0.15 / 9.04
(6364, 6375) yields -0.28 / 9.51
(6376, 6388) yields 0.27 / 9.09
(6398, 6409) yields 0.03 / 9.31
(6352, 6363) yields 0.29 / 9.01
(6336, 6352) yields -0.59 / 9.57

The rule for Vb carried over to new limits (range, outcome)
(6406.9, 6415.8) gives 9.18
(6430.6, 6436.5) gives 8.99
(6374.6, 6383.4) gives 8.81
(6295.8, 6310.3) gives 8.73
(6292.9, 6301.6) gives 8.59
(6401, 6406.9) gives 9.34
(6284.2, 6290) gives 9.13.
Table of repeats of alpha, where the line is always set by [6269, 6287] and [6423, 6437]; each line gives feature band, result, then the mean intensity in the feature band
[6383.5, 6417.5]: -0.3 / 9.35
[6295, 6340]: 0.5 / 9.05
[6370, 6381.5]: 0.2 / 9.05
